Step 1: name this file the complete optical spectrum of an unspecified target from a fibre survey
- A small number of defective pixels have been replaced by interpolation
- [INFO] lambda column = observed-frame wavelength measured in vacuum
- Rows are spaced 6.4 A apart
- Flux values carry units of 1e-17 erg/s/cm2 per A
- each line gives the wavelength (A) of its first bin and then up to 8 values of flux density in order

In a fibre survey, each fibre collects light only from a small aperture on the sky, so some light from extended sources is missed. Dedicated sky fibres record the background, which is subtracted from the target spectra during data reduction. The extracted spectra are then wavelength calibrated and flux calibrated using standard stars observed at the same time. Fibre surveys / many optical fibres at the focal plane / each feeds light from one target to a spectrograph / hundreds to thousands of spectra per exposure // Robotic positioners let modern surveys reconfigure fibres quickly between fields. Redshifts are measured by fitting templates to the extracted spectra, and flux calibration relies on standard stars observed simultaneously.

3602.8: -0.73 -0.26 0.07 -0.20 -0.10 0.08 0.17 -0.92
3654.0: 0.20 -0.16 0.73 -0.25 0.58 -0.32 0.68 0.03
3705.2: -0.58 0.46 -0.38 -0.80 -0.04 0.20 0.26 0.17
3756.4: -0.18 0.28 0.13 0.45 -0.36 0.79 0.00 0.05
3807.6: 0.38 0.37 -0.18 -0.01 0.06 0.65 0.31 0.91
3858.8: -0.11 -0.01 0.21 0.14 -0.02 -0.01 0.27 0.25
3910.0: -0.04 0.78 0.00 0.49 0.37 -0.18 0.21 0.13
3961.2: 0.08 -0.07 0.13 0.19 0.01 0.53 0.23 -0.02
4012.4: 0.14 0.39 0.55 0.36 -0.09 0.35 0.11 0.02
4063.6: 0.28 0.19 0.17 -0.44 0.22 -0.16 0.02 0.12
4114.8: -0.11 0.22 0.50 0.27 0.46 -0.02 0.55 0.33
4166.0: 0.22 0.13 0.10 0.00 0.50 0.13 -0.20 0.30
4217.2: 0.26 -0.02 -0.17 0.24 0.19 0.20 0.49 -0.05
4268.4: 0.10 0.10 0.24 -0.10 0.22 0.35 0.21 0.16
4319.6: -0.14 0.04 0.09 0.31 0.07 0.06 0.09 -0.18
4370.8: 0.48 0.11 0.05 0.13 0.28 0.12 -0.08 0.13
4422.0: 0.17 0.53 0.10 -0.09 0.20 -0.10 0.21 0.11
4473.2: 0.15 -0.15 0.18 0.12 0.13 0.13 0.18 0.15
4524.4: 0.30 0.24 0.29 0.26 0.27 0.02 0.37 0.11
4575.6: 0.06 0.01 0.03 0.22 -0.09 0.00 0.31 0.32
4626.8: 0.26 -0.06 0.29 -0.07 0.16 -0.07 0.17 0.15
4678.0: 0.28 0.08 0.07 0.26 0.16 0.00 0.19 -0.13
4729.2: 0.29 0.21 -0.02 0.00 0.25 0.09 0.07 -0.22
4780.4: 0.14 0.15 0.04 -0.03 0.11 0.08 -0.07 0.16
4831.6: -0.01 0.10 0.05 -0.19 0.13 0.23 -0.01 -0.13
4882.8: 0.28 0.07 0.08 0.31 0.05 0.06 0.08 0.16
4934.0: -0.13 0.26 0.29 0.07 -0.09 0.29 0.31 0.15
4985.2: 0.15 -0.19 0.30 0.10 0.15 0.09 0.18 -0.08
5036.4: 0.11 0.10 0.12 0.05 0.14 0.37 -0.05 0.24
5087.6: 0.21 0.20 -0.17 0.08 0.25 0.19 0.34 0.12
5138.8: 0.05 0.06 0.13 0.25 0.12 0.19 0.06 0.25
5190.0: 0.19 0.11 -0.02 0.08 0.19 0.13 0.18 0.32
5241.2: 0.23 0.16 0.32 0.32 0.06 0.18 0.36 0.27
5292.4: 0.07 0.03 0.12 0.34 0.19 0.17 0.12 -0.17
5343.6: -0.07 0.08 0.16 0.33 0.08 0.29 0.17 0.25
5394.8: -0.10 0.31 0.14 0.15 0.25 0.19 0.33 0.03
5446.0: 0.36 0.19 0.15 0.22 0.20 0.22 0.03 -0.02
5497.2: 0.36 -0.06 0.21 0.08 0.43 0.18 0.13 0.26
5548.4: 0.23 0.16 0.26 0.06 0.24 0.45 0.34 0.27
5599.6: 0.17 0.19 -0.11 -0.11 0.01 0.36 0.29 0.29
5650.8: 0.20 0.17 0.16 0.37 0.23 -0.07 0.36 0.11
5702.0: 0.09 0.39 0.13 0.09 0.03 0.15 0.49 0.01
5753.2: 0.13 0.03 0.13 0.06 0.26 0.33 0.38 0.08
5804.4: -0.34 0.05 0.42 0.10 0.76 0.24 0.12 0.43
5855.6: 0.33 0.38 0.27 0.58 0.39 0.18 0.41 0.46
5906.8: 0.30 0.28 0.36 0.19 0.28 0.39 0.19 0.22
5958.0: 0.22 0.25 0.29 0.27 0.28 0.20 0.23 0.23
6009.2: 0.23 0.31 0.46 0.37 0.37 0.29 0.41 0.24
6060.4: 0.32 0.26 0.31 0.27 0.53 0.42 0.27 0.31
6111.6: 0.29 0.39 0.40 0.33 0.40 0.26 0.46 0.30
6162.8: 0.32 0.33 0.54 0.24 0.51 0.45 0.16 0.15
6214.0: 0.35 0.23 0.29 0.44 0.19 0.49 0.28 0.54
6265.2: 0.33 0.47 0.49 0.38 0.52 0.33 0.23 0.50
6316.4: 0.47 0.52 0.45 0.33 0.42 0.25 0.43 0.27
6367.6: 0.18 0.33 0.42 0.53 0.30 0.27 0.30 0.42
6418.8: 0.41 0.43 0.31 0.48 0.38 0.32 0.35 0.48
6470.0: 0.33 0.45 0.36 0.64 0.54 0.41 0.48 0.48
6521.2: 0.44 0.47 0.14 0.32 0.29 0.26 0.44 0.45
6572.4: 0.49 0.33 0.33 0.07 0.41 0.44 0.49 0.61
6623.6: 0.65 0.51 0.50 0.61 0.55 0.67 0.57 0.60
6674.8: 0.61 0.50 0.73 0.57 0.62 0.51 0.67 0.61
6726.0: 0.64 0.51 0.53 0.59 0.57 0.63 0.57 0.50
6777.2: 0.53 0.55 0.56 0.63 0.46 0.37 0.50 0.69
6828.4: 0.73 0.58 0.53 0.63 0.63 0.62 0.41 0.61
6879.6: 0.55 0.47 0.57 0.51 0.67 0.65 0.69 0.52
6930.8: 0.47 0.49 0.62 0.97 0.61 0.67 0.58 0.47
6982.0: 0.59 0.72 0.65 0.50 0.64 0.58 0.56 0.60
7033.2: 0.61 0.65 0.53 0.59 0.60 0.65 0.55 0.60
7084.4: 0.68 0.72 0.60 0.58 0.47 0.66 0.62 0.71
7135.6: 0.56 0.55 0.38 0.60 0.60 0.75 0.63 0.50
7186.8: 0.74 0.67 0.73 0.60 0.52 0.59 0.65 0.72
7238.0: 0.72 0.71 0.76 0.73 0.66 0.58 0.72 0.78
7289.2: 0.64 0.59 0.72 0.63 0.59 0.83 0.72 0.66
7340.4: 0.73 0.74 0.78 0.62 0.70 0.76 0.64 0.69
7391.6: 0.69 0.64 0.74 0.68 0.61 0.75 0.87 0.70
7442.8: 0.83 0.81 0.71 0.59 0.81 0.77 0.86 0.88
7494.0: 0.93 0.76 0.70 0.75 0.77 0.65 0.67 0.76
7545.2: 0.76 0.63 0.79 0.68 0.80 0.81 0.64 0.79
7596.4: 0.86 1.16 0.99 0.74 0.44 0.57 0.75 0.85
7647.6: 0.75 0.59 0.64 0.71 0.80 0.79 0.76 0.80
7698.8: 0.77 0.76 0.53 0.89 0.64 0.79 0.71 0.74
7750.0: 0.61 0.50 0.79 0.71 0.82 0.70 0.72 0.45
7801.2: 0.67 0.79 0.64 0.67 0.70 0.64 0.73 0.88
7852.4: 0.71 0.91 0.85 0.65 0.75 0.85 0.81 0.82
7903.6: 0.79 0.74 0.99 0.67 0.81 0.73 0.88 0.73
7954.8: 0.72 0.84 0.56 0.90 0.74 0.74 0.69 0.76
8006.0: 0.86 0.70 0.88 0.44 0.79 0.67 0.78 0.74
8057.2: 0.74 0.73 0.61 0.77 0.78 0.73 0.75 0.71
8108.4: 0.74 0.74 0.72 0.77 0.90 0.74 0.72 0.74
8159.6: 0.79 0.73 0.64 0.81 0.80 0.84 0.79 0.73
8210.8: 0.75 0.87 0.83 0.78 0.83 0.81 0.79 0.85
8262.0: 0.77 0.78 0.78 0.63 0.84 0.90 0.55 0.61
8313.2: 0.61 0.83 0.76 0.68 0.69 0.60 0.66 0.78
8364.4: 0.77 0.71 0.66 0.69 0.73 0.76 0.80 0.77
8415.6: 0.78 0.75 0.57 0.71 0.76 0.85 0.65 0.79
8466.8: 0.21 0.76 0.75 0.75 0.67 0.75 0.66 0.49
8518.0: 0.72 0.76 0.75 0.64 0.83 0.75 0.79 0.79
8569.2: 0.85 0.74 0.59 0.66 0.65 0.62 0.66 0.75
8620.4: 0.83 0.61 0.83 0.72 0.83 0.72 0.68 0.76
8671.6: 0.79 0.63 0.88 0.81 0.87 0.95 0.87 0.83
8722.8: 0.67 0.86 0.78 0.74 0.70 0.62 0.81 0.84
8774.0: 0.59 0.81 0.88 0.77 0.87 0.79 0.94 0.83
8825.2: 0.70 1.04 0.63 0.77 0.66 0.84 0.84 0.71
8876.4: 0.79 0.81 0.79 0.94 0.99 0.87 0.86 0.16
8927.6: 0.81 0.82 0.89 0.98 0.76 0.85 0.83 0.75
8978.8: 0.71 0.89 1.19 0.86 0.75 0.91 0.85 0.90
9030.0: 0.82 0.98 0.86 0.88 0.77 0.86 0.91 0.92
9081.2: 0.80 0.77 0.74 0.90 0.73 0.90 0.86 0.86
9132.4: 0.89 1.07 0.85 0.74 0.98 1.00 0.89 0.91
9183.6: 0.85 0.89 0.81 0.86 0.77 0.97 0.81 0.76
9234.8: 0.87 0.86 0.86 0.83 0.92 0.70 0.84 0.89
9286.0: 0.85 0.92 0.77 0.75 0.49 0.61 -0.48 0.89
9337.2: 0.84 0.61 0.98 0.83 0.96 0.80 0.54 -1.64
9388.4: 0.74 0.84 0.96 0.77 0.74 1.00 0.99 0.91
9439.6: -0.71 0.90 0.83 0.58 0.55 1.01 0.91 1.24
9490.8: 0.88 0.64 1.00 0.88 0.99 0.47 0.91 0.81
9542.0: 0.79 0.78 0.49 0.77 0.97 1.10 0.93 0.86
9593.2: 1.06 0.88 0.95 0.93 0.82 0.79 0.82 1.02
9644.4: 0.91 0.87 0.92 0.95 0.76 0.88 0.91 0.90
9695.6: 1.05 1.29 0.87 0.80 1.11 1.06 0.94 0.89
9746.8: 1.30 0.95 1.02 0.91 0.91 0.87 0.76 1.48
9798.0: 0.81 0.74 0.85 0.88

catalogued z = 0.660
